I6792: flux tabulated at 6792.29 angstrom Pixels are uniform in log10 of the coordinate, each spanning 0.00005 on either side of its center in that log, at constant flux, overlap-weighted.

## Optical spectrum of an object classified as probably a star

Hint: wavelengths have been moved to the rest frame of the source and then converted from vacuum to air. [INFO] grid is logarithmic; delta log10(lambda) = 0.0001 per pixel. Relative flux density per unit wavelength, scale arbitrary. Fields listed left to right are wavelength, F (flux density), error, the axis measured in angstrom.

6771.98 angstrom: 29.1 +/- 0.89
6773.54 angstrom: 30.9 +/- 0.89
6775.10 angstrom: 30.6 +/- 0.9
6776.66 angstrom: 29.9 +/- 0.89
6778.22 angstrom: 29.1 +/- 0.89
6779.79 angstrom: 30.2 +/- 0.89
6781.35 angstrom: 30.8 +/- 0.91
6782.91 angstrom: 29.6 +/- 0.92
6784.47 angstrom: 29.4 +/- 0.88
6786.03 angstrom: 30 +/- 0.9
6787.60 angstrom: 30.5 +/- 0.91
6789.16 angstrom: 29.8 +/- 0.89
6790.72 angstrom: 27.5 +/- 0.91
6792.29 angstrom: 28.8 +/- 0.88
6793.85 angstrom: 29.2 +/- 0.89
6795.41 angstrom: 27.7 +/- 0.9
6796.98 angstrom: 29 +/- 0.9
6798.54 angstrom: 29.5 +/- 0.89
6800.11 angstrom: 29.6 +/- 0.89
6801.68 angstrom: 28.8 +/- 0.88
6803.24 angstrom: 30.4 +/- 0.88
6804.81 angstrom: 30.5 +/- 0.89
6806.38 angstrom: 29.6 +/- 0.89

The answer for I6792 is 28.8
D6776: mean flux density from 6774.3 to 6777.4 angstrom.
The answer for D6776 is 30.3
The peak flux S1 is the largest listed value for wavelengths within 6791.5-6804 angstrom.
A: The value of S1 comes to 30.4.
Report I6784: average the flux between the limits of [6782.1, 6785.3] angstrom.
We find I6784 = 29.6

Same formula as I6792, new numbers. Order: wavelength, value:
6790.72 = 27.5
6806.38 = 29.6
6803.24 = 30.4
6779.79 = 30.2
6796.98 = 29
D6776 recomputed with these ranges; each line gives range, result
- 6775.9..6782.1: 30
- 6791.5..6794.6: 29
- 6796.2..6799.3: 29.3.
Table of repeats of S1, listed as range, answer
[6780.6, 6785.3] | 30.8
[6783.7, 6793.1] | 30.5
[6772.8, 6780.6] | 30.9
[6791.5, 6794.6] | 29.2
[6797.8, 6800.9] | 29.6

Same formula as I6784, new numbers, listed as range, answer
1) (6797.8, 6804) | 29.6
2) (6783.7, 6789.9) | 29.9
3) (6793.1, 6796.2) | 28.4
